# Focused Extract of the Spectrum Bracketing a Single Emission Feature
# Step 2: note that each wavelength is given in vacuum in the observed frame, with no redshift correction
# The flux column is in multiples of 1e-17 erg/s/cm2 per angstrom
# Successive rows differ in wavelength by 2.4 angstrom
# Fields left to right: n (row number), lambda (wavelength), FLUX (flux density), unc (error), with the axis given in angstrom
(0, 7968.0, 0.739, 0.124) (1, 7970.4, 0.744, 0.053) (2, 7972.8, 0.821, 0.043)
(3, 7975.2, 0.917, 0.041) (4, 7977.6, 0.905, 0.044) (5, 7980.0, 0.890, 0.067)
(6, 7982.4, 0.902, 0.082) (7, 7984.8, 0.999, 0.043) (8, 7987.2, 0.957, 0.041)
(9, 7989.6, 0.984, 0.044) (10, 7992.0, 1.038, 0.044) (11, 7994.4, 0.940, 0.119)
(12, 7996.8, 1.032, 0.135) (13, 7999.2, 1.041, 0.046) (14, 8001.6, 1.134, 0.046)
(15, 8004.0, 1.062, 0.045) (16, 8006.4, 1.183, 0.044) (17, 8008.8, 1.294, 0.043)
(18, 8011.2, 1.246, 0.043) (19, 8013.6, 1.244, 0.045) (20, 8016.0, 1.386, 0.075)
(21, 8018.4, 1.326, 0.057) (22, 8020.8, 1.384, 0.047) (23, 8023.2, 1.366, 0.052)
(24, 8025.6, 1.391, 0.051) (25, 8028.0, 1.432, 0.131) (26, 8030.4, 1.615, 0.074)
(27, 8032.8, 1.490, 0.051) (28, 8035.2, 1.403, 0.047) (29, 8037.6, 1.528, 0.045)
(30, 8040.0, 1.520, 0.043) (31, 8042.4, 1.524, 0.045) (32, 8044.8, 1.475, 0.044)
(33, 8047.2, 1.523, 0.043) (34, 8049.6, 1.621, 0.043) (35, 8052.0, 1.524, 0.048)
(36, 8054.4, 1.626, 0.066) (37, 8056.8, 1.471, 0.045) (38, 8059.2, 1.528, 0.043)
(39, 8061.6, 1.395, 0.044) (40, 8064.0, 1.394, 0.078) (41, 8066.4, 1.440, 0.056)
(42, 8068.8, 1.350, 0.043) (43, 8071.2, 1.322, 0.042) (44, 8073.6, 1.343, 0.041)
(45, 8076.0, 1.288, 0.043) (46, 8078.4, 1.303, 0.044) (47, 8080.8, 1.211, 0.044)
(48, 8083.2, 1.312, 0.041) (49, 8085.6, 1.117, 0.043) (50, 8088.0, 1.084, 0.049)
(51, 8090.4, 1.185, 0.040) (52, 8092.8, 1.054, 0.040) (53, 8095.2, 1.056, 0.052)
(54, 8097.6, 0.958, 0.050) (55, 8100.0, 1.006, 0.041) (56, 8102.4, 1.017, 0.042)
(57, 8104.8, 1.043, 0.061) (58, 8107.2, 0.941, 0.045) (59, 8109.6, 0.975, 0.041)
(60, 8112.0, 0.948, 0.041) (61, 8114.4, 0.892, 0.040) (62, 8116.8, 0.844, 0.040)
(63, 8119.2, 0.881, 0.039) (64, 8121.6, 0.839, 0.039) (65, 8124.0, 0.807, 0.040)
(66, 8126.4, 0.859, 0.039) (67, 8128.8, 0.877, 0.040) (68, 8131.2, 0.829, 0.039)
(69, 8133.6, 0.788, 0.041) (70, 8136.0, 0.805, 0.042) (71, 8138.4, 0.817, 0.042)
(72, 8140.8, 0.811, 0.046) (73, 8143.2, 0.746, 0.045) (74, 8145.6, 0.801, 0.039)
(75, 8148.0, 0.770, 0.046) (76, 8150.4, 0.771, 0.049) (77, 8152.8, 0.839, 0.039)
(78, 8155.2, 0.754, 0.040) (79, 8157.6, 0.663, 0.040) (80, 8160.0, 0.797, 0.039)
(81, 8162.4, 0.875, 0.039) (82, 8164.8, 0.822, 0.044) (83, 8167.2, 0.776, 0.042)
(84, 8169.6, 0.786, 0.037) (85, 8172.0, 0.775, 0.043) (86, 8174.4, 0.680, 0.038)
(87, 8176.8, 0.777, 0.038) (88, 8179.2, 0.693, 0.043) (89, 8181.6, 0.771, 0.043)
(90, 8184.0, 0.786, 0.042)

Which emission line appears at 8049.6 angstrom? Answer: Mg II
